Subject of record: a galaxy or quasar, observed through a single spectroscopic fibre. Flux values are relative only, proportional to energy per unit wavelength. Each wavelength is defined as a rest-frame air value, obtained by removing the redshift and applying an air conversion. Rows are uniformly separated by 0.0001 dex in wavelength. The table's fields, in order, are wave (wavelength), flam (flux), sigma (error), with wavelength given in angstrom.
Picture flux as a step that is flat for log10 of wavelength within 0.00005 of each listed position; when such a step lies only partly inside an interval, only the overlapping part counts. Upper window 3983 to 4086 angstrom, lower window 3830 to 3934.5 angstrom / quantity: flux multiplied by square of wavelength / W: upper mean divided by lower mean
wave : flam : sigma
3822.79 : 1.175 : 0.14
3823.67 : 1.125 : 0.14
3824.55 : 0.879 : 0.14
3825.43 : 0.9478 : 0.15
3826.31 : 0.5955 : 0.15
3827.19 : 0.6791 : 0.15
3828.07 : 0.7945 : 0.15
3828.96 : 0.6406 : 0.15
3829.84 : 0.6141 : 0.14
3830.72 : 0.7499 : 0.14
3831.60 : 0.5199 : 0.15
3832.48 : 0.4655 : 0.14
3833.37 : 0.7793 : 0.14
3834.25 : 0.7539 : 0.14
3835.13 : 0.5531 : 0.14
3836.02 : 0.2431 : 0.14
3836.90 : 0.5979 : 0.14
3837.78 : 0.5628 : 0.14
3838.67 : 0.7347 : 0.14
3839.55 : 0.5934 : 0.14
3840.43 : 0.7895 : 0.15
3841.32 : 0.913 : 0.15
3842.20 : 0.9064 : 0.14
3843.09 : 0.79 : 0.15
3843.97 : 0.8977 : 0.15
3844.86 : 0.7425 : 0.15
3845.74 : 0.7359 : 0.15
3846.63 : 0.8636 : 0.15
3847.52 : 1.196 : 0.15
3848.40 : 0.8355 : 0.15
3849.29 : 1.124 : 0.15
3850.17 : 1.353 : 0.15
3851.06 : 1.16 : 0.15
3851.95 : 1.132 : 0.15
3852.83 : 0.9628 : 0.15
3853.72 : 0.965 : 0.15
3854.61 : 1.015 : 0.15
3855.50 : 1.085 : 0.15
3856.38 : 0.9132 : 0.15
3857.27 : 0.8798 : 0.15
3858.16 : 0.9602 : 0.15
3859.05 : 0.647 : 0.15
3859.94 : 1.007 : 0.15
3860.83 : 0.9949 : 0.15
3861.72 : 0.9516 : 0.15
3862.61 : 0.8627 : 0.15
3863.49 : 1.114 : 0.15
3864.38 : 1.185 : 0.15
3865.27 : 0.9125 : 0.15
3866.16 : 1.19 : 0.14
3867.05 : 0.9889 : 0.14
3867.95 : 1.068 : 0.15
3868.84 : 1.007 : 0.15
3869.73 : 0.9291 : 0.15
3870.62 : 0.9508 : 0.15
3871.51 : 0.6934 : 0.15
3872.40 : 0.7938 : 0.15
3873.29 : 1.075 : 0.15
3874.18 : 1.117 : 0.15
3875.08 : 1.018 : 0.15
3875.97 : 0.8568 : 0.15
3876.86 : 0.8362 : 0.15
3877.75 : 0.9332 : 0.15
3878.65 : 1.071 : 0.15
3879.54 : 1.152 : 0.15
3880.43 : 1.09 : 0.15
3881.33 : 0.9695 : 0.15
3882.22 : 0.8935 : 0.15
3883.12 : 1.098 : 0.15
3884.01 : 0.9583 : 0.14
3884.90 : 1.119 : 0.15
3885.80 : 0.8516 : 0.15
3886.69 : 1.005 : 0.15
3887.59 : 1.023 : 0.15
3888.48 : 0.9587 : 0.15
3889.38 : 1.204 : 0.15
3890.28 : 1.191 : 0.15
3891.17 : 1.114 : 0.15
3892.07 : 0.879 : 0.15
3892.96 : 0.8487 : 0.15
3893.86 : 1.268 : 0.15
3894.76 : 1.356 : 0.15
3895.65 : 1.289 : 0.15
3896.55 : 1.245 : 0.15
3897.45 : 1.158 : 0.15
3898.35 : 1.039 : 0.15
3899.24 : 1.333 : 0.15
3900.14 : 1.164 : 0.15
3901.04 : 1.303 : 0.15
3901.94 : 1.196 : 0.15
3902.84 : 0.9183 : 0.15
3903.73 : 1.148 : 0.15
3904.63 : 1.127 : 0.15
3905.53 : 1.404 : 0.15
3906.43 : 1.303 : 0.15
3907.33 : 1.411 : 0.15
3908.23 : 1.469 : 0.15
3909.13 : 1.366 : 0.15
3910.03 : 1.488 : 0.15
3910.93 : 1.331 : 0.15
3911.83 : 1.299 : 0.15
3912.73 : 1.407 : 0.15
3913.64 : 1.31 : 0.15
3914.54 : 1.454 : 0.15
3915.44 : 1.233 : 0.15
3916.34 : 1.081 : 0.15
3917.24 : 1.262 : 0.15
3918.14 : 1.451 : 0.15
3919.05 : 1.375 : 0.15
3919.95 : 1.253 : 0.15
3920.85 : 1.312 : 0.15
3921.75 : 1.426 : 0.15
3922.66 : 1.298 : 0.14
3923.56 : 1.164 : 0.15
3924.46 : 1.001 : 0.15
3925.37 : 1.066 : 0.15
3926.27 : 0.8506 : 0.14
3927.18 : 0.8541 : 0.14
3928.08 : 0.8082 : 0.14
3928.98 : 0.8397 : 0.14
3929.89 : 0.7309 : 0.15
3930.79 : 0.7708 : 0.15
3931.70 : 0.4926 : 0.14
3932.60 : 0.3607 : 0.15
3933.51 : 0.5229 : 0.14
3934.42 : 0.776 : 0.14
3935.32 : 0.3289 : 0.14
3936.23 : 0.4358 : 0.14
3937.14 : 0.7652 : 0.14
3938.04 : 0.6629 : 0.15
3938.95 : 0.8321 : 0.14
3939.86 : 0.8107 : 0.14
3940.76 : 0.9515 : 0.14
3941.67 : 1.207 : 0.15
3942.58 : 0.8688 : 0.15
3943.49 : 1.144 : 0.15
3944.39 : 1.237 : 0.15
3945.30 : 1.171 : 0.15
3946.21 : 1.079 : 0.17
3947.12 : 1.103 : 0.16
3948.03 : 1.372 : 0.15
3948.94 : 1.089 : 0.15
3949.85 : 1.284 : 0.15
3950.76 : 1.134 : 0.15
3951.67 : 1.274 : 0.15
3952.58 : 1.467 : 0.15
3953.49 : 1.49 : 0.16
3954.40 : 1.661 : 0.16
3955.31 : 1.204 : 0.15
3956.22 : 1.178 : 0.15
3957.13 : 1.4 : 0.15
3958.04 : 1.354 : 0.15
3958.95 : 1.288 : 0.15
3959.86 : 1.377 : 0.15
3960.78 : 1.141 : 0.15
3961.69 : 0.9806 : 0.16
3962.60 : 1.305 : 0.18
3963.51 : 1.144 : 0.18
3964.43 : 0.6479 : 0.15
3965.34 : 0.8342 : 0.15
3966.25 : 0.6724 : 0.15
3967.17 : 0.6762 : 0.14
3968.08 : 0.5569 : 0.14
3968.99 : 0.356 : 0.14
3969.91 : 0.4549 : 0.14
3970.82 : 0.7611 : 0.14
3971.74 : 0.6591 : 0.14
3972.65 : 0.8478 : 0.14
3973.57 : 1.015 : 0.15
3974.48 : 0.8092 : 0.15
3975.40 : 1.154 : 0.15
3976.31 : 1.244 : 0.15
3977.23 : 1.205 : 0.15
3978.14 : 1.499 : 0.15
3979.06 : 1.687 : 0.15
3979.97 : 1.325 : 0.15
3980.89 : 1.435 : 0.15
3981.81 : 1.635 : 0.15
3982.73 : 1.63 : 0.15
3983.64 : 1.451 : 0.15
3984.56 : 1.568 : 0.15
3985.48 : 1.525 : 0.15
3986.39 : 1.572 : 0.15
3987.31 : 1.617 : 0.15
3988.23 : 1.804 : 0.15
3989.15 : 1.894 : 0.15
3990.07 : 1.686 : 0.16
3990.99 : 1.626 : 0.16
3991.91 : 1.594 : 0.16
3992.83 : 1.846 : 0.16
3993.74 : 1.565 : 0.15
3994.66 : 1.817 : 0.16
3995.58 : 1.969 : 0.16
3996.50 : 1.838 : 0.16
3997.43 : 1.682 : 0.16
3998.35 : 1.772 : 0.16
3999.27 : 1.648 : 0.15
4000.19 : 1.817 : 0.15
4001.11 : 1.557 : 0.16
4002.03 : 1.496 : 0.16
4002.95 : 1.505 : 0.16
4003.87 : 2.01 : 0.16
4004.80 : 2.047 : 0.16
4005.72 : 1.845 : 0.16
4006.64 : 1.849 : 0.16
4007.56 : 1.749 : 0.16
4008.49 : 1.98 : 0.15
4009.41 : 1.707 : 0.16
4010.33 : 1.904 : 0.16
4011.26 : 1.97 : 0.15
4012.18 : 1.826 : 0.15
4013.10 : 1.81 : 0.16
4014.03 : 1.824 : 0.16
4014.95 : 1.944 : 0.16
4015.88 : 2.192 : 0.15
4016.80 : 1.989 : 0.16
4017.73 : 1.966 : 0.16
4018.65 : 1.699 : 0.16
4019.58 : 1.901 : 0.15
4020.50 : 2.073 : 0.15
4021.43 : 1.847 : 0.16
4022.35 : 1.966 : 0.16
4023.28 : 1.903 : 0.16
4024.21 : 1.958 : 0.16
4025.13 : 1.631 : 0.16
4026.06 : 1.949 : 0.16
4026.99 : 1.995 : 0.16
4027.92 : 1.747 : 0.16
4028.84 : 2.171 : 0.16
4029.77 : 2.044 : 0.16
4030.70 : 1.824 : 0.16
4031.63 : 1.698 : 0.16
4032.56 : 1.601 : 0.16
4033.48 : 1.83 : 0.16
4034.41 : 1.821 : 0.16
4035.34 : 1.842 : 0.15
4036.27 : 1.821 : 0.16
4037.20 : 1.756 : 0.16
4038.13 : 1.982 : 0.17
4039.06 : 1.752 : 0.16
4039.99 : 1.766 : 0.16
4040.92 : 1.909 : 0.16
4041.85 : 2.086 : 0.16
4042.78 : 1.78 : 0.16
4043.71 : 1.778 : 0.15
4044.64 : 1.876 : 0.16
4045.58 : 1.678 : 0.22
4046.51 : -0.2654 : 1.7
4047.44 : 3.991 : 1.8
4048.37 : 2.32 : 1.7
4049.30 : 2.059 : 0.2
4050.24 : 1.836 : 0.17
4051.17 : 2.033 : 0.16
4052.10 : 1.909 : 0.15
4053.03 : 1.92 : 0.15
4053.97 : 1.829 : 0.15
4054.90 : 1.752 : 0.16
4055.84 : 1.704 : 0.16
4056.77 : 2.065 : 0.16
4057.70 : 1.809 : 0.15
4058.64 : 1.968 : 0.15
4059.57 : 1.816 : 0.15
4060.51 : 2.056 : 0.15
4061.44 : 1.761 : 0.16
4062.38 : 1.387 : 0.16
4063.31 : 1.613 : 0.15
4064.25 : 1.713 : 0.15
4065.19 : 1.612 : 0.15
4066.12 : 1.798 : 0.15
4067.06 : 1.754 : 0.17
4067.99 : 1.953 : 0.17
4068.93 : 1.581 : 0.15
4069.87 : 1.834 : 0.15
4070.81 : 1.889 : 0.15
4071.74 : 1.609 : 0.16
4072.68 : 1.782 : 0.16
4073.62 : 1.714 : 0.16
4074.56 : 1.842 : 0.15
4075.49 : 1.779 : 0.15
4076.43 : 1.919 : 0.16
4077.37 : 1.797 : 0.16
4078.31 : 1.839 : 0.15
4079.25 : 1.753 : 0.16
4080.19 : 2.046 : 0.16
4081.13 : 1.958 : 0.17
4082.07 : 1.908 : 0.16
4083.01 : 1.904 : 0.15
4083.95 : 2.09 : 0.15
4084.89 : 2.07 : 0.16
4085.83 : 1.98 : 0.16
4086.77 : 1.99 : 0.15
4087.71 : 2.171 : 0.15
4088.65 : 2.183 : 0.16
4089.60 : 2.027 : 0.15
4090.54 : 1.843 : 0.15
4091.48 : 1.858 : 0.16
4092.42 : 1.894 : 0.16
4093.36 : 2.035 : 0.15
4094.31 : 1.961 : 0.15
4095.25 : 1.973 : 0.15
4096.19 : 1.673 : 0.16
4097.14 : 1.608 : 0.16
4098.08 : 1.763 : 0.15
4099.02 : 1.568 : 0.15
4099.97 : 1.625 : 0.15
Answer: 1.95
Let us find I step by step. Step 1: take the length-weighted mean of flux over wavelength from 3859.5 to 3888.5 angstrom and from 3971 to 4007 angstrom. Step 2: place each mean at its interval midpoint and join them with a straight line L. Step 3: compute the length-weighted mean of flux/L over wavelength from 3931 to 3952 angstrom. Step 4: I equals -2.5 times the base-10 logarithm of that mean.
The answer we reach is 0.42 mag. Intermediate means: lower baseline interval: 0.991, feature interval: 0.905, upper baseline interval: 1.55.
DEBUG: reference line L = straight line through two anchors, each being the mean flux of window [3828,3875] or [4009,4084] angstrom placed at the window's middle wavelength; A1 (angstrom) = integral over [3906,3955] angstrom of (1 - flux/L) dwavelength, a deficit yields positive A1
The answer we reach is 6.54 angstrom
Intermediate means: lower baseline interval 0.876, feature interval 1.09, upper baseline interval 1.86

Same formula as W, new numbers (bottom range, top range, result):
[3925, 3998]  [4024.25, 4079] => 1.66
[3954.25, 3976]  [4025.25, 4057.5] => 2.01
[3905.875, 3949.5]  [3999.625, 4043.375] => 1.84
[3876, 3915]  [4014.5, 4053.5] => 1.75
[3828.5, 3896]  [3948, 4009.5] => 1.59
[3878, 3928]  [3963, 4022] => 1.36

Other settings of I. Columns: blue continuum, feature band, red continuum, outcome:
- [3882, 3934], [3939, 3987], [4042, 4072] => 0.20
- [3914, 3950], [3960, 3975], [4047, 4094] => 0.44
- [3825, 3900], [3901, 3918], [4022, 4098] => -0.12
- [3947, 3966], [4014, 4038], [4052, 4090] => -0.18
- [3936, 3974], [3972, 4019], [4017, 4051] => -0.13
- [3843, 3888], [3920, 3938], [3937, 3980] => 0.24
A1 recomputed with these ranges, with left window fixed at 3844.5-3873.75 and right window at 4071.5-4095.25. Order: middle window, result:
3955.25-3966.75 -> 2.4 angstrom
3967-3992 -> 3.9 angstrom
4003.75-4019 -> -2.6 angstrom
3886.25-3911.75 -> -1.1 angstrom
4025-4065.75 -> -2.0 angstrom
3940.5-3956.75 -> 1.6 angstrom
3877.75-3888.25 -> 0.6 angstrom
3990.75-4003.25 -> -1.1 angstrom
